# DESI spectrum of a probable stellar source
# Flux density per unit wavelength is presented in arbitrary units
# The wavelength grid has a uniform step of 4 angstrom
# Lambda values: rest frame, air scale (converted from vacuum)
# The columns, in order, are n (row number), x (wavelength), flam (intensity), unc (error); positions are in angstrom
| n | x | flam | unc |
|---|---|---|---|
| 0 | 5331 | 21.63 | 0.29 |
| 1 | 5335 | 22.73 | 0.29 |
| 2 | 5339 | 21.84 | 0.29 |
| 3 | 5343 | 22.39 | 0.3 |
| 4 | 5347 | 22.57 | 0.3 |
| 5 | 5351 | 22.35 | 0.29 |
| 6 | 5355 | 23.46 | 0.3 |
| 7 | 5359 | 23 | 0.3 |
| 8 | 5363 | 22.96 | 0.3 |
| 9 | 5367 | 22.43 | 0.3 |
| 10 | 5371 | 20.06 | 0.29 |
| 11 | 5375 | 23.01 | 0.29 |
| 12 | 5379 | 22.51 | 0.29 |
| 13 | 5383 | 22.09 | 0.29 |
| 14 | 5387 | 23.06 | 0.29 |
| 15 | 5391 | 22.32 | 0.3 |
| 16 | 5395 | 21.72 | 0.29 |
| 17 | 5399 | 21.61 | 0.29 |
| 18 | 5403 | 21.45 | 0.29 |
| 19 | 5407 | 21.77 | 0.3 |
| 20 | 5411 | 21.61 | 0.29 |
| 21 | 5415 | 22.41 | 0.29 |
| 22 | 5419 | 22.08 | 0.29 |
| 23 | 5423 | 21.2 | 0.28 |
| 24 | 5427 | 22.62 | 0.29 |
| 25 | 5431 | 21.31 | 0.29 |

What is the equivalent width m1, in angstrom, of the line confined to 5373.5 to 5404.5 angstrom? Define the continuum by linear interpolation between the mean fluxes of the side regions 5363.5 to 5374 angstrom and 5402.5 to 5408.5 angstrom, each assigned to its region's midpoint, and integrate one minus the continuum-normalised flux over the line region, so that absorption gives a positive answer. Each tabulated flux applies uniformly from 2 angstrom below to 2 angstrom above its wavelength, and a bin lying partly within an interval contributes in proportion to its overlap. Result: -0.8 angstrom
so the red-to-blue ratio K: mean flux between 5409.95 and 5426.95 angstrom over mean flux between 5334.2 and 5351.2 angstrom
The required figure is 1.0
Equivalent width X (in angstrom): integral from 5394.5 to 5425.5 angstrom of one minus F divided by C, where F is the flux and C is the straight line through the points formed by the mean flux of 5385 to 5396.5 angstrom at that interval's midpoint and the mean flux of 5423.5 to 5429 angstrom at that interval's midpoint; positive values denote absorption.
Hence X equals 0.8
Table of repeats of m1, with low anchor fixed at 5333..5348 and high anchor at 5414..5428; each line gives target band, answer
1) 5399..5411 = 0.3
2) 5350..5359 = -0.3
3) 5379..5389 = -0.2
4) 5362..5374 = 0.2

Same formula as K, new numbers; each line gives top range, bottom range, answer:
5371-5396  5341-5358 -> 0.98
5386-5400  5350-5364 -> 0.96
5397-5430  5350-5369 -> 0.95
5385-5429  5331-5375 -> 0.98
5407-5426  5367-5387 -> 0.99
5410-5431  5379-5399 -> 0.99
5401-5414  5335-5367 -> 0.96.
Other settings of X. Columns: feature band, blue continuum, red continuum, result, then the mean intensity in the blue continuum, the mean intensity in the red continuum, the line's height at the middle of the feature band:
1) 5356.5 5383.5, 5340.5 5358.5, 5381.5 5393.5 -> 0.3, 22.7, 22.5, 22.6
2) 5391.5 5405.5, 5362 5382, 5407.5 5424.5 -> 0.2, 22.2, 21.8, 22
